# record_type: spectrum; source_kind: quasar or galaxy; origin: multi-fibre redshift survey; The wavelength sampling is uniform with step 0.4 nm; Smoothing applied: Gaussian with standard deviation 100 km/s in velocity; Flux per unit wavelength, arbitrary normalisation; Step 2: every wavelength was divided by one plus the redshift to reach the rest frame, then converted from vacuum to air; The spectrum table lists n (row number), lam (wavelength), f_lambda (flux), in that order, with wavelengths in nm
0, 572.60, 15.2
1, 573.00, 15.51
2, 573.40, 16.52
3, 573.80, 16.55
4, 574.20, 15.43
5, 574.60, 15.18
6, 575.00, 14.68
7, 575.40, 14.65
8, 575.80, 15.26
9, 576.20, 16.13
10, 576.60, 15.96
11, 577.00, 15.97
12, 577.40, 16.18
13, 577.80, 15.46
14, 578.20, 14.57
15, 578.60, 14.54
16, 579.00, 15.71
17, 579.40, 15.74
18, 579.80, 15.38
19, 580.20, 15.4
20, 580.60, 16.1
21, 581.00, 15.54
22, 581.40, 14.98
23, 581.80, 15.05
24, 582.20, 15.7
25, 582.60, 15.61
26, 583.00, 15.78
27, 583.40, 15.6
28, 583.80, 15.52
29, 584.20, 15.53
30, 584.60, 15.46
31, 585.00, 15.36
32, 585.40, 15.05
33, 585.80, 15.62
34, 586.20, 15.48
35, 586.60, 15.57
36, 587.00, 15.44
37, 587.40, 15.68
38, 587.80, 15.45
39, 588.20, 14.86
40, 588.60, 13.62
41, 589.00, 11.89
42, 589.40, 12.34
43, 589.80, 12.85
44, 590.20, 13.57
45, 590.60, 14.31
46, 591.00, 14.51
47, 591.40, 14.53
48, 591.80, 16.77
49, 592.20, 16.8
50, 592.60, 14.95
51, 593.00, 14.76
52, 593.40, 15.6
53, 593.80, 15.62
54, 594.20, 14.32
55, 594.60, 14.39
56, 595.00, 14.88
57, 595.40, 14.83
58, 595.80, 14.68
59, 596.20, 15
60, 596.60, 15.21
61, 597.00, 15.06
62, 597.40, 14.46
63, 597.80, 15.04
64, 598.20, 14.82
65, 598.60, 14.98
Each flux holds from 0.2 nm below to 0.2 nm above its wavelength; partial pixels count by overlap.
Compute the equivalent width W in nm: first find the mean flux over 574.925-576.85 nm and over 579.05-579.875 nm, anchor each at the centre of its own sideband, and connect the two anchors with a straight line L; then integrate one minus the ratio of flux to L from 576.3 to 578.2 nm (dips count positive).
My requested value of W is -0.04 nm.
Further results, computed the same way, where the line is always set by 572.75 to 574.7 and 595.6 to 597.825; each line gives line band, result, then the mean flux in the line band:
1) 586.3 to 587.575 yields -0.021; 15.6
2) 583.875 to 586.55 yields -0.009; 15.4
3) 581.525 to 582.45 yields 0.009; 15.4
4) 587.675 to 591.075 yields 0.349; 13.6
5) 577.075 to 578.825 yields 0.048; 15.3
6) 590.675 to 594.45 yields -0.050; 15.3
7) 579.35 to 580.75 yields -0.003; 15.6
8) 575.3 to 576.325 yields 0.027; 15.4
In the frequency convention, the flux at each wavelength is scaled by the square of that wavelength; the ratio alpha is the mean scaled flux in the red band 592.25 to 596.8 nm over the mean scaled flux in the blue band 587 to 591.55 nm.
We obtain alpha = 1.09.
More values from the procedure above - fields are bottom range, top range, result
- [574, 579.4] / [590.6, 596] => 1.04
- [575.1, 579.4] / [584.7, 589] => 1.01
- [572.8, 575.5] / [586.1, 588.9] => 1.01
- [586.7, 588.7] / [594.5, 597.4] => 1.01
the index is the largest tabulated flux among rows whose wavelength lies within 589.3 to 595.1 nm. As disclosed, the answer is 16.8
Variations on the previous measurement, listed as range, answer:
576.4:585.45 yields 16.18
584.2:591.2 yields 15.68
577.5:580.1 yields 15.74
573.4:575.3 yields 16.55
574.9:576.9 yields 16.13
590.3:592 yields 16.77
